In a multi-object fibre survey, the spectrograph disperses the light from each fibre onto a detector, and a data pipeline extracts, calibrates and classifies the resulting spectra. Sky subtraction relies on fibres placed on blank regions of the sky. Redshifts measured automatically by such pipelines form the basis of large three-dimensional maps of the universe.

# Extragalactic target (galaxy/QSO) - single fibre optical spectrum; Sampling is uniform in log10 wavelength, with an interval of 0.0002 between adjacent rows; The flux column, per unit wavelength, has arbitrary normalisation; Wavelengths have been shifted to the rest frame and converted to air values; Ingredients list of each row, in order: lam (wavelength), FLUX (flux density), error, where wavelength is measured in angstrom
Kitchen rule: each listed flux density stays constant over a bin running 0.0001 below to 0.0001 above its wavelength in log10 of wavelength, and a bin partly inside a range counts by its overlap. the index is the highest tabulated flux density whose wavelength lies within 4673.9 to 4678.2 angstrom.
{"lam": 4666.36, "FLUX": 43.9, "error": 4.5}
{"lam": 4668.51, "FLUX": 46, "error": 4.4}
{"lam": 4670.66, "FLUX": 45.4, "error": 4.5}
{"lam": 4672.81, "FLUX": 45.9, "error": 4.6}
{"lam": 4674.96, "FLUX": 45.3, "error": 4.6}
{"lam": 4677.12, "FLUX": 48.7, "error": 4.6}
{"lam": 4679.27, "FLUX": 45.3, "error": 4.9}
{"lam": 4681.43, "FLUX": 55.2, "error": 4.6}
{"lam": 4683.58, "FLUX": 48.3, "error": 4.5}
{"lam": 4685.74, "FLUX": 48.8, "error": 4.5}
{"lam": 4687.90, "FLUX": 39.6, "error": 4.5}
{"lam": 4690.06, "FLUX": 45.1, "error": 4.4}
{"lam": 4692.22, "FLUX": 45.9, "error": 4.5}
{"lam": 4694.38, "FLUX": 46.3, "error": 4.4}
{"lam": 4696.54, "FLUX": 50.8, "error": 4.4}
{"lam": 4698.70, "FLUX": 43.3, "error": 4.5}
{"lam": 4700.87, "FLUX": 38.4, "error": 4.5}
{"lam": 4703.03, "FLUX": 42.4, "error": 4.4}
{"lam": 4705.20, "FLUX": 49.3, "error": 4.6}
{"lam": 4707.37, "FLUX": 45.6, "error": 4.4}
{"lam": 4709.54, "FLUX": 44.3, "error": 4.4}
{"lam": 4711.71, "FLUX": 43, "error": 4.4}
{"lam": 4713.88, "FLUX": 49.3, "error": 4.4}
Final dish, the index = 48.7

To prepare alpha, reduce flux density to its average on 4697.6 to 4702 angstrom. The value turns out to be 40.9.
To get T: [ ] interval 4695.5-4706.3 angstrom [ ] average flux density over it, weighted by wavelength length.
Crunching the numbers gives 44.8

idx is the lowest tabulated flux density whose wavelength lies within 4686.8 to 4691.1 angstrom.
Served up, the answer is 39.6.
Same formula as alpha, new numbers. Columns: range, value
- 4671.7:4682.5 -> 48.1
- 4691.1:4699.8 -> 46.6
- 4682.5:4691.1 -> 45.5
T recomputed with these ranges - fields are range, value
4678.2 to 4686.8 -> 49.4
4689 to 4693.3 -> 45.5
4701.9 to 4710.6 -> 45.3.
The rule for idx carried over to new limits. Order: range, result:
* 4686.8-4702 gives 38.4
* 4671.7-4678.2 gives 45.3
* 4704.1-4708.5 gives 45.6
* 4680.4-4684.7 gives 48.3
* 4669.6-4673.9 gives 45.4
